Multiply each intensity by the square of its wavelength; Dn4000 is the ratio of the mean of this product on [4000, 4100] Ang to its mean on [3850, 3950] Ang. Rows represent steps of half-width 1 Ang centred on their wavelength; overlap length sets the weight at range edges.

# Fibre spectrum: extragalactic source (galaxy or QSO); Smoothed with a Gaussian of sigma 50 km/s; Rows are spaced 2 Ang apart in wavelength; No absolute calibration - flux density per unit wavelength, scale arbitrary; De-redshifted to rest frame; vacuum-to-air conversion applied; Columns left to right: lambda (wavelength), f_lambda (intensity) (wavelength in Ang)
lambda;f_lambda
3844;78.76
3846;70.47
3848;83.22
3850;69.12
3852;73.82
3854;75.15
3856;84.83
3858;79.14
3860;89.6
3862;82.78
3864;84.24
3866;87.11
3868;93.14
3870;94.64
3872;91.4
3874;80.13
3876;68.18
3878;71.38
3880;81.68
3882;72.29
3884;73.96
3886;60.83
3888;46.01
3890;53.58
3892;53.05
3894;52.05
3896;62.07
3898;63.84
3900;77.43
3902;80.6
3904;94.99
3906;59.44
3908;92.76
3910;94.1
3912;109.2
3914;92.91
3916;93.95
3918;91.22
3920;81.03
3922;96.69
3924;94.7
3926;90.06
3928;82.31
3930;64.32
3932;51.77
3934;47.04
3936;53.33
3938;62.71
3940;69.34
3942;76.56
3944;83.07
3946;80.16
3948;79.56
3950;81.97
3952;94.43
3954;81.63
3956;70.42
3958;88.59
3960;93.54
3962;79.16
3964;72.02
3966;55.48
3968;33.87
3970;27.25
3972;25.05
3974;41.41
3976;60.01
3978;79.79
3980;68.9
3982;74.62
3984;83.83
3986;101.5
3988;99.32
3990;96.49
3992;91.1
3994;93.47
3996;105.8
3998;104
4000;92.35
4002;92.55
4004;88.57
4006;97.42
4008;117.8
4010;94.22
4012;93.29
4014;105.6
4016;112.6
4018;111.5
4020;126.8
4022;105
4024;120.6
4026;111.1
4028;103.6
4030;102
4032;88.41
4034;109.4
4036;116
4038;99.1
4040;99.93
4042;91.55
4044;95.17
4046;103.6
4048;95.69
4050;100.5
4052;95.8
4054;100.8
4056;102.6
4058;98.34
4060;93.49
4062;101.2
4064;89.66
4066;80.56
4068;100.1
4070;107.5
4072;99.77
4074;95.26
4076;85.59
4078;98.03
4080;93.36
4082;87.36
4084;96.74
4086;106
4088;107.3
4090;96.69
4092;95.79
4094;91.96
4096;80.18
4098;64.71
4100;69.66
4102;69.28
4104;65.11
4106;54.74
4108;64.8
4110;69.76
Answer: 1.4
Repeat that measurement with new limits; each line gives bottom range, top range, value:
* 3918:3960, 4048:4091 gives 1.34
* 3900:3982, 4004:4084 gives 1.42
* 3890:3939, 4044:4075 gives 1.38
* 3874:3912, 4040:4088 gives 1.48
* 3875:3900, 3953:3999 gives 1.23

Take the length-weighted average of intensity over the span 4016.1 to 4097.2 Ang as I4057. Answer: 99.7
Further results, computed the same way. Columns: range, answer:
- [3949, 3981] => 65.8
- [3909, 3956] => 80.3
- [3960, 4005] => 76.1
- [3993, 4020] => 102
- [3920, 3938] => 72.5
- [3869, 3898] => 68.5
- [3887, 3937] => 75.1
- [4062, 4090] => 96.2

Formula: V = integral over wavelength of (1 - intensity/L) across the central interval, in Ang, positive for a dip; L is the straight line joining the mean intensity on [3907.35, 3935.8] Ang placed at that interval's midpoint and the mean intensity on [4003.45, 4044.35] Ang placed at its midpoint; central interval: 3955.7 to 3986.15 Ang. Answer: 9.3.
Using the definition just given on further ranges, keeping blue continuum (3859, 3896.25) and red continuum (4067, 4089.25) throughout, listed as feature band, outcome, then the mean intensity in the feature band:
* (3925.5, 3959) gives 3.3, 73.7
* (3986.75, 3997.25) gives -1.2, 97.5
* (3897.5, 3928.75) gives -3.8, 87.6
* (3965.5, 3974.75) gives 5.4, 35.5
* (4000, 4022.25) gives -3.4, 104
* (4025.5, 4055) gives -2.3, 101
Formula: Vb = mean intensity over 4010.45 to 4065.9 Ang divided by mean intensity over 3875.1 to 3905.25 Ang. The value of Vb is 1.52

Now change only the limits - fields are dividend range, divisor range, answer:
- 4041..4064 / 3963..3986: 1.67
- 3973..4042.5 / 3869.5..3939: 1.29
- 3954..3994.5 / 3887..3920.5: 0.94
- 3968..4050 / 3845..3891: 1.20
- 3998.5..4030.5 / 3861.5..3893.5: 1.41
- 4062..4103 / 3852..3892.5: 1.19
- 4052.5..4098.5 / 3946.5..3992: 1.30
